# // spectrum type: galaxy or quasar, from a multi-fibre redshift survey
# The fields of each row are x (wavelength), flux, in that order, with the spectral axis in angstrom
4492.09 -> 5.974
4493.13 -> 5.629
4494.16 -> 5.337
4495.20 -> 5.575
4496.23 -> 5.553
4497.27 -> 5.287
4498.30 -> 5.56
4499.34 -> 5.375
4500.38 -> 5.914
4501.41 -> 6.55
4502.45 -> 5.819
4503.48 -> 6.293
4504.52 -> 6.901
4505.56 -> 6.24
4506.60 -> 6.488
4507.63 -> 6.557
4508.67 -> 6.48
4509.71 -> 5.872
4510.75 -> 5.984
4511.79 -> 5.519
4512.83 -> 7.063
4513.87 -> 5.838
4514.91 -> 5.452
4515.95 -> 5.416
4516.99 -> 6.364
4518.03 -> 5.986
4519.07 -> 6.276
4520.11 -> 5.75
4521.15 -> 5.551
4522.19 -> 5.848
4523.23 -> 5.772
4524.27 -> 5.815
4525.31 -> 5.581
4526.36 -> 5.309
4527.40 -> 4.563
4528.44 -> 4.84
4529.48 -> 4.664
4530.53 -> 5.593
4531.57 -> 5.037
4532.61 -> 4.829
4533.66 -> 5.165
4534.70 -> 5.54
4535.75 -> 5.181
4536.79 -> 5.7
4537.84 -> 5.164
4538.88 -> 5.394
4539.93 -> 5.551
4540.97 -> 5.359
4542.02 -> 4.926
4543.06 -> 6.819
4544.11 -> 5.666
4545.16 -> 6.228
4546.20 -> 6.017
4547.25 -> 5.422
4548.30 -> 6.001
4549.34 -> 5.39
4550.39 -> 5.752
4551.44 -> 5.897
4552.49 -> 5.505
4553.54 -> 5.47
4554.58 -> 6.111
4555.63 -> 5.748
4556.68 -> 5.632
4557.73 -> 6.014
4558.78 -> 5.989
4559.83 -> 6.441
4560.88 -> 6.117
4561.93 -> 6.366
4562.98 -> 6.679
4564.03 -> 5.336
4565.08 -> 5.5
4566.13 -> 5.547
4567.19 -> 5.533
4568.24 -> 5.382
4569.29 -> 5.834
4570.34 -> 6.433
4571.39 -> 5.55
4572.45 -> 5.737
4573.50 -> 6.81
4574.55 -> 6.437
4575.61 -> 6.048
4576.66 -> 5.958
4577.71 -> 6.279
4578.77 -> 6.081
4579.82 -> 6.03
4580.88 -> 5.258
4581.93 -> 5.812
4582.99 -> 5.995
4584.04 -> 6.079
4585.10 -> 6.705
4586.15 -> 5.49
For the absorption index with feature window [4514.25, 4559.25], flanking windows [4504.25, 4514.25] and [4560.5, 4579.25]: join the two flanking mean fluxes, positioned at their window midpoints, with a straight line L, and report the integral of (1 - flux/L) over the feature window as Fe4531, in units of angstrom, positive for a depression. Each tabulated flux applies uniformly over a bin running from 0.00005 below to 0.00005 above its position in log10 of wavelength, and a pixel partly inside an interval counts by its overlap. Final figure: 4.1 angstrom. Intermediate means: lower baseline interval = 6.28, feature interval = 5.59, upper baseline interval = 5.98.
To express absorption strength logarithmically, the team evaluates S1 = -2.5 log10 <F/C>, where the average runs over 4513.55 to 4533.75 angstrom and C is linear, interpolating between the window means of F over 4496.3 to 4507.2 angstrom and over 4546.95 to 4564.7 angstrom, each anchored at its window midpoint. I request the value 0.092 mag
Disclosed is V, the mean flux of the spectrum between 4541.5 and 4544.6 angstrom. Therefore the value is 5.81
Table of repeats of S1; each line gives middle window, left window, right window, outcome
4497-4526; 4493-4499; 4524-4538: -0.121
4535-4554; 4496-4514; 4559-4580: 0.075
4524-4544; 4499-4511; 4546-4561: 0.128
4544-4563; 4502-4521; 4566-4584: 0.017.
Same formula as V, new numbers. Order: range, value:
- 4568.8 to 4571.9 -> 5.95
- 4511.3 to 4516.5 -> 5.86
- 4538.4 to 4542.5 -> 5.31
